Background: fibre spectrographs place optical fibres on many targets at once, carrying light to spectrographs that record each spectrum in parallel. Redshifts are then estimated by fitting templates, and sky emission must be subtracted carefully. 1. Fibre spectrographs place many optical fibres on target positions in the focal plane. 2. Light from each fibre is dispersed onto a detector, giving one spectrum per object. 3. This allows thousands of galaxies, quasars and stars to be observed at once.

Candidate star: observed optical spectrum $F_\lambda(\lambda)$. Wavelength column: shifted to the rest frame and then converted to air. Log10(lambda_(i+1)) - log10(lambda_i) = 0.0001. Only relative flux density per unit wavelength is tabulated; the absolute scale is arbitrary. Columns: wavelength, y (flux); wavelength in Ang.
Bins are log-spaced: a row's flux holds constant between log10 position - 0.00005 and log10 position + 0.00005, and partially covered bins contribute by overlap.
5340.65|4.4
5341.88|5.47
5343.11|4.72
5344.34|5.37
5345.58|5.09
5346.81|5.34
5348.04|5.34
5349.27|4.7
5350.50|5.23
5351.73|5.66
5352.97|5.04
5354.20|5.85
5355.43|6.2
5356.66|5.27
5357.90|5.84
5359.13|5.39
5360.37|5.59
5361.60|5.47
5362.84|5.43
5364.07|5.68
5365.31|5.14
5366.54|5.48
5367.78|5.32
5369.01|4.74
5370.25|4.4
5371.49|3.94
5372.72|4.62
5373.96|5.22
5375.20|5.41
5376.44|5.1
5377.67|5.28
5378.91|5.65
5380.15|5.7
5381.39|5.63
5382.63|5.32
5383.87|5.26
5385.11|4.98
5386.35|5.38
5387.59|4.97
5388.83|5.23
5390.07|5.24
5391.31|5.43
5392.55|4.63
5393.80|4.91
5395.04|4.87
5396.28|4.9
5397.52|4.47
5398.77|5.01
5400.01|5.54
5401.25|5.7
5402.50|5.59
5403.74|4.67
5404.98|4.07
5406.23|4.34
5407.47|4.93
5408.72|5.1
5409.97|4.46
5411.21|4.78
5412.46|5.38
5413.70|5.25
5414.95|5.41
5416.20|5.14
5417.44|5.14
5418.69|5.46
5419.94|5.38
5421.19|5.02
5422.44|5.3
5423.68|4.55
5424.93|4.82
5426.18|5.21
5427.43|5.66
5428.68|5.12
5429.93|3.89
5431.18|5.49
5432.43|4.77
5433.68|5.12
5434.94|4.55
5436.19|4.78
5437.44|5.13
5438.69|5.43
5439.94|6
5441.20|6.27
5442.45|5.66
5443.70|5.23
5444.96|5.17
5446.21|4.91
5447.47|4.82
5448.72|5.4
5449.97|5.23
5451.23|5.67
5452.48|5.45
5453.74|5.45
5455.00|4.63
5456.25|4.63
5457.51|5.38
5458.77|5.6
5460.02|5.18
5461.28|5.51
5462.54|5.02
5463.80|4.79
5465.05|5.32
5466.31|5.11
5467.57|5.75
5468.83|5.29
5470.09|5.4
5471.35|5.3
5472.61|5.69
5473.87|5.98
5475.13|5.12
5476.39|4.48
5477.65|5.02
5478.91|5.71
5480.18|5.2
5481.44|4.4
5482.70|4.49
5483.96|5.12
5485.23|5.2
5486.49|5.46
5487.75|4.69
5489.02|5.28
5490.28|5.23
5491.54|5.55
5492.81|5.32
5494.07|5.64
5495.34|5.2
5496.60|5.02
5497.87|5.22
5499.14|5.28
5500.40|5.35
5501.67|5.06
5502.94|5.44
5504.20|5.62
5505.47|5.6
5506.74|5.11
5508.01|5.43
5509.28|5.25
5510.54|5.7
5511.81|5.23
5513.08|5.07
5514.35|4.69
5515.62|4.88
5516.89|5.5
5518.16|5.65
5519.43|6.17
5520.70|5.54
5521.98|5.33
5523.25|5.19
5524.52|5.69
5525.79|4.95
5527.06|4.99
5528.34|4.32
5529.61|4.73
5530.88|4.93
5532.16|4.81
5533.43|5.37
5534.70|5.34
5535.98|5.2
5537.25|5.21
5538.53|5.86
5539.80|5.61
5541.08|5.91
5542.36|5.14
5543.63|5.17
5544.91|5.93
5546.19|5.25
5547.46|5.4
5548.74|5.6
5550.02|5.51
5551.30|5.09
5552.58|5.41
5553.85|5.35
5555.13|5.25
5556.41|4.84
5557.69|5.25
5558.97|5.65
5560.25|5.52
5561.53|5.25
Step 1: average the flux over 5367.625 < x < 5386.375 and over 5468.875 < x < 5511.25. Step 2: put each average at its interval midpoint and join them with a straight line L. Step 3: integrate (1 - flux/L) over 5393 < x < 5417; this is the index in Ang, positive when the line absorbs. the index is 0.8 Ang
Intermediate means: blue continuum 5.11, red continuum 5.26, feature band 4.97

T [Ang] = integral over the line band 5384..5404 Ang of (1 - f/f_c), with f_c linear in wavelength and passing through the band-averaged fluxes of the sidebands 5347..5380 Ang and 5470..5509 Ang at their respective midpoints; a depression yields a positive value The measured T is 0.6 Ang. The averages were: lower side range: 5.28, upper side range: 5.24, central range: 5.11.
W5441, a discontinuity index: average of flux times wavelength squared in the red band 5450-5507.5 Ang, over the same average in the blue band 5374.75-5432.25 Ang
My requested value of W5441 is 1.06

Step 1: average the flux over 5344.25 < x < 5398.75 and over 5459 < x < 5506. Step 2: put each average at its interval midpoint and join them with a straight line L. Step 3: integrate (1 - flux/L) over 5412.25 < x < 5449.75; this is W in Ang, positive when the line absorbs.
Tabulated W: 0.4 Ang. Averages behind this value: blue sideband 5.22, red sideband 5.25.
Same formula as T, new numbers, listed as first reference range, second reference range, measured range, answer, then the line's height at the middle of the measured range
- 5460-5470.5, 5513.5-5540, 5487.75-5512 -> -0.4 Ang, 5.24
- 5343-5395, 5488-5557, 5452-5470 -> 0.2 Ang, 5.28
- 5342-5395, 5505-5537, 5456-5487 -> 0.1 Ang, 5.23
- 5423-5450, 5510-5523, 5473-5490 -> 0.5 Ang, 5.27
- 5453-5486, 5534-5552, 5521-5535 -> 0.8 Ang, 5.39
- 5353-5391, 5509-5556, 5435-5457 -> 0.1 Ang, 5.3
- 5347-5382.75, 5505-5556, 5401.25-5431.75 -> 1.6 Ang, 5.3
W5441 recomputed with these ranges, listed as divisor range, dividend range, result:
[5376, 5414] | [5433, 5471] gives 1.06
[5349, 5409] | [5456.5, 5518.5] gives 1.06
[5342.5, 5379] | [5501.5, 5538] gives 1.06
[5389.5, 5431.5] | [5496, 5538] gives 1.08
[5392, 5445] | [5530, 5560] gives 1.10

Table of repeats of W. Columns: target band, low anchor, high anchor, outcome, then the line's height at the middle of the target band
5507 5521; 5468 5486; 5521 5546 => -0.37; 5.22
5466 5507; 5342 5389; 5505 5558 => 0.25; 5.29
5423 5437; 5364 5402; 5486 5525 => 0.80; 5.21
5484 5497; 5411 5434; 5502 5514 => 0.12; 5.31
